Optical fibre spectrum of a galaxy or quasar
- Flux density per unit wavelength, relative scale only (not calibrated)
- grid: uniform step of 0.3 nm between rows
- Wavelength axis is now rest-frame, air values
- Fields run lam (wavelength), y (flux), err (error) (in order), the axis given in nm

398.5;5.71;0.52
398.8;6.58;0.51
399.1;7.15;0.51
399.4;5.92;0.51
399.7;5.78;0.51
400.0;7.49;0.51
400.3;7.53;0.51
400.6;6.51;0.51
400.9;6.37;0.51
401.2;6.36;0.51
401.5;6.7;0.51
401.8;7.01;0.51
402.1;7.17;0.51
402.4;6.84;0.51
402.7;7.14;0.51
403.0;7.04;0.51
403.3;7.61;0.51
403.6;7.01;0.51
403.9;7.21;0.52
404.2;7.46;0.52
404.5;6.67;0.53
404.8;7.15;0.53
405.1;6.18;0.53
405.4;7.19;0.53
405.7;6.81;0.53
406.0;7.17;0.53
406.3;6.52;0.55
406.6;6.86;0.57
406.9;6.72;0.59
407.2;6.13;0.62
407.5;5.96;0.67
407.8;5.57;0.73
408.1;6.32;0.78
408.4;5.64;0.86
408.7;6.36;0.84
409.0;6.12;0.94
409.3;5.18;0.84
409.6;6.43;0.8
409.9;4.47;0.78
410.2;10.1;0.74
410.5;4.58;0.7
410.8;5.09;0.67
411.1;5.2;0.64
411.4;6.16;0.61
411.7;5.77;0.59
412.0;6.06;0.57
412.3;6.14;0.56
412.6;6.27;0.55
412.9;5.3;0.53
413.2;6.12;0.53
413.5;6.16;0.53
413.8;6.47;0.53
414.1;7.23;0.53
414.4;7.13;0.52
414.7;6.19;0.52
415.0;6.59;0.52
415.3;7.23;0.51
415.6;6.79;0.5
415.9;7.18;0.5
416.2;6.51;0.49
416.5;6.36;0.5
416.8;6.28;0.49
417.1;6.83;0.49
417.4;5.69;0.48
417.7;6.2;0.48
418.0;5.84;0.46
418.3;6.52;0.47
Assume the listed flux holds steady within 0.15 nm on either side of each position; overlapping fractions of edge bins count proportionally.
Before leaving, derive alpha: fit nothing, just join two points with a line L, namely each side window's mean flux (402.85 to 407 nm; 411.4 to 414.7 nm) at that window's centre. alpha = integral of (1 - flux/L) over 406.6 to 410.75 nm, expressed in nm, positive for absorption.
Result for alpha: 0.32 nm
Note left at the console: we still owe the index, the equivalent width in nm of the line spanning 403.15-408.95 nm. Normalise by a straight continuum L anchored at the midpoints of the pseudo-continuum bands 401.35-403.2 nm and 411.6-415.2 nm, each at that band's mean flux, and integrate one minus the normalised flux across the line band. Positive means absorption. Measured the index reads 0.10 nm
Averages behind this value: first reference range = 7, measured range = 6.65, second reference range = 6.31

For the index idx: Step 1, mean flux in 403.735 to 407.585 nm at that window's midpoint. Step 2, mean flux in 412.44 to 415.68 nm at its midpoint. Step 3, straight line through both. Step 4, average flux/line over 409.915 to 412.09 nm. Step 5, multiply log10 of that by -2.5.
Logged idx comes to 0.10 mag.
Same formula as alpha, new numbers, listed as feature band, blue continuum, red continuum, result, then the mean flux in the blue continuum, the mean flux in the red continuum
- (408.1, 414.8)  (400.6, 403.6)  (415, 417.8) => 0.58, 6.9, 6.57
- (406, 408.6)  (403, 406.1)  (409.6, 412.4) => 0.13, 7.04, 5.97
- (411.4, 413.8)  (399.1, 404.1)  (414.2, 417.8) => 0.23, 6.87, 6.6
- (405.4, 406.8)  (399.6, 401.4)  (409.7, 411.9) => -0.13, 6.7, 5.93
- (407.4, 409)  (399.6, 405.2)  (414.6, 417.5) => 0.19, 6.92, 6.59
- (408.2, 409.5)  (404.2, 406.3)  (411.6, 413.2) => 0.11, 6.88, 5.93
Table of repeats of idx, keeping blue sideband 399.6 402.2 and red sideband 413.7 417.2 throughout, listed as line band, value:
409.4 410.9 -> 0.10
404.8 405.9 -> -0.01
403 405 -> -0.06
